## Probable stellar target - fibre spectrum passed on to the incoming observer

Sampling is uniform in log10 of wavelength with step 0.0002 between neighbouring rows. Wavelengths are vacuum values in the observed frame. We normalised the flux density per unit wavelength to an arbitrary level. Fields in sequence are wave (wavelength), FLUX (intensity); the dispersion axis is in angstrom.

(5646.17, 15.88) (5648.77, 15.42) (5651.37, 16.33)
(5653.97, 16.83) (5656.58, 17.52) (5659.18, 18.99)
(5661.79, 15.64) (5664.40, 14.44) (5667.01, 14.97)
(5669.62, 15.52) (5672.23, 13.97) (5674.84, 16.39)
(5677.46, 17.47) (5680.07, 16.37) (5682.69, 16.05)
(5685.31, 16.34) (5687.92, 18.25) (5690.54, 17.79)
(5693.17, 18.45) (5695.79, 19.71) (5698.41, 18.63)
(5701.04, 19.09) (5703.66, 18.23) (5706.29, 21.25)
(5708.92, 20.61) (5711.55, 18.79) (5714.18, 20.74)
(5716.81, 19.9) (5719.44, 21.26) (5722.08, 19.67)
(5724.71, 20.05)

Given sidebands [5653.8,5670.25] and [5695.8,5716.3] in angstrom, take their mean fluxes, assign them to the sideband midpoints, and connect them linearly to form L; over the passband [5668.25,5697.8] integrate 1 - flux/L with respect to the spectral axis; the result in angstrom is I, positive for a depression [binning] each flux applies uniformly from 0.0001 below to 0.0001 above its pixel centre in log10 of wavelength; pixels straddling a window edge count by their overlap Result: 1.5 angstrom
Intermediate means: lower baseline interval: 16.3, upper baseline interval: 19.6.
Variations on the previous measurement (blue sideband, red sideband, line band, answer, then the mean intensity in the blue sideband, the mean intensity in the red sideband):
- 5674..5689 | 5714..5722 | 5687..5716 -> -0.7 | 16.8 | 20.5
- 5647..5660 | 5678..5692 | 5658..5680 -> 1.3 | 16.9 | 17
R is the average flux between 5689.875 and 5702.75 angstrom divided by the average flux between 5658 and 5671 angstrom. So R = 1.18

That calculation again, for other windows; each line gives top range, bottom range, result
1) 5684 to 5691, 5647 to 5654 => 1.09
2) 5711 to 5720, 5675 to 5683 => 1.21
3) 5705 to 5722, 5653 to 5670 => 1.25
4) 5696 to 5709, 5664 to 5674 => 1.31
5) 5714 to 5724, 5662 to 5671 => 1.35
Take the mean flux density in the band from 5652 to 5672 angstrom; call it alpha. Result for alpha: 16.1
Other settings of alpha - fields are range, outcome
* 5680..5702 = 17.9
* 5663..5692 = 16.2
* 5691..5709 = 19.3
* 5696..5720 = 19.8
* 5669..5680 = 15.9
